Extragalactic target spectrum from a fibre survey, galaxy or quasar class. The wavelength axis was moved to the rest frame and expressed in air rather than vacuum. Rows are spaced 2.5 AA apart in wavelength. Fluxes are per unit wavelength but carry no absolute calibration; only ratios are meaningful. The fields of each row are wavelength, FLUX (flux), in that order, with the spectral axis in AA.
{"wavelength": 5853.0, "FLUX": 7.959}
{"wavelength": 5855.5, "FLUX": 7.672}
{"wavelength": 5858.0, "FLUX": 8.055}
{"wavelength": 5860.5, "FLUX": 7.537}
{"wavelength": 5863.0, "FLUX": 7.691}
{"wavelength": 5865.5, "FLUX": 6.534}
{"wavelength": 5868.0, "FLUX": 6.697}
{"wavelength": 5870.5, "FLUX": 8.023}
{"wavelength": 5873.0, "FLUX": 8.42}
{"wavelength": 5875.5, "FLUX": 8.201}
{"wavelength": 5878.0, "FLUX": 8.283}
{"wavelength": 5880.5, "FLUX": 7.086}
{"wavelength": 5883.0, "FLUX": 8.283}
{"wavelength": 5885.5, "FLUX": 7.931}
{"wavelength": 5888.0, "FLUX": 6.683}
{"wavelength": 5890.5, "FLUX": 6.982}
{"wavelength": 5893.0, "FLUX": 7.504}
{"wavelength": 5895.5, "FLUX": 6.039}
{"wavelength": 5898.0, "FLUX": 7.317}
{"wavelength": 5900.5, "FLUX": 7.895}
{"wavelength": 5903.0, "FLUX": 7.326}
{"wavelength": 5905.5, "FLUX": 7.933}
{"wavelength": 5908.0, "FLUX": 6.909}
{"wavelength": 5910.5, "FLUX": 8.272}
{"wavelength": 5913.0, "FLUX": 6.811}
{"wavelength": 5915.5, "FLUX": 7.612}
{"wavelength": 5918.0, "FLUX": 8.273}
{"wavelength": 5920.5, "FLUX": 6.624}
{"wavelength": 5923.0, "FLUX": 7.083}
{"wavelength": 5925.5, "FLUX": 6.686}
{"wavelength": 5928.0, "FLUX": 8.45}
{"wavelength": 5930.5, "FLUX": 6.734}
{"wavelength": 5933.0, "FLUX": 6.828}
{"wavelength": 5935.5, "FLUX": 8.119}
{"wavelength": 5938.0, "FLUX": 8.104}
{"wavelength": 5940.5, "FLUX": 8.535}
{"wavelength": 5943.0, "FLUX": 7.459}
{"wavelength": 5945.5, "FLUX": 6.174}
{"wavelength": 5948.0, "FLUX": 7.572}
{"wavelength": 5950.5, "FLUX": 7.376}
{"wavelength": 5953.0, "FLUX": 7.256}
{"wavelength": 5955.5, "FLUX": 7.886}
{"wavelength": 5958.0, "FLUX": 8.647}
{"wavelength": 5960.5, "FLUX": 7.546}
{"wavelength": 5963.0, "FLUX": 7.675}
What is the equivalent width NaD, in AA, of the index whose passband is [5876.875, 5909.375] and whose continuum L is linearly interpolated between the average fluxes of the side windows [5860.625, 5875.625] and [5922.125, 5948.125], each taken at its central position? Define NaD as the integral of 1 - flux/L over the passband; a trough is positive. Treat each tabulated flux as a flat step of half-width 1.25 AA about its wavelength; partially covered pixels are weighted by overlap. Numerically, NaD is 0.45 AA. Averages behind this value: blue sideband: 7.54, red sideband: 7.43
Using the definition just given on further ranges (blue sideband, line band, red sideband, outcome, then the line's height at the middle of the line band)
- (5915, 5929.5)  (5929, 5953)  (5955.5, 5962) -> 1.0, 7.75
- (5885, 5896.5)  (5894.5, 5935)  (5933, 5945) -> 0.4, 7.4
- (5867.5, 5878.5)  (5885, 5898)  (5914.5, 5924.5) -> 1.2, 7.74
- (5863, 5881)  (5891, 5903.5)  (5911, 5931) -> 0.5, 7.48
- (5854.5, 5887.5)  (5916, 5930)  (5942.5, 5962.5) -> 0.3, 7.57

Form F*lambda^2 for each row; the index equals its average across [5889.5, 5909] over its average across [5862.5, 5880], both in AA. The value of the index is 1.0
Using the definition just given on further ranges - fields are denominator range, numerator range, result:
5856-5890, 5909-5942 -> 1.01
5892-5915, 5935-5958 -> 1.06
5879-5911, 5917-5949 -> 1.02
